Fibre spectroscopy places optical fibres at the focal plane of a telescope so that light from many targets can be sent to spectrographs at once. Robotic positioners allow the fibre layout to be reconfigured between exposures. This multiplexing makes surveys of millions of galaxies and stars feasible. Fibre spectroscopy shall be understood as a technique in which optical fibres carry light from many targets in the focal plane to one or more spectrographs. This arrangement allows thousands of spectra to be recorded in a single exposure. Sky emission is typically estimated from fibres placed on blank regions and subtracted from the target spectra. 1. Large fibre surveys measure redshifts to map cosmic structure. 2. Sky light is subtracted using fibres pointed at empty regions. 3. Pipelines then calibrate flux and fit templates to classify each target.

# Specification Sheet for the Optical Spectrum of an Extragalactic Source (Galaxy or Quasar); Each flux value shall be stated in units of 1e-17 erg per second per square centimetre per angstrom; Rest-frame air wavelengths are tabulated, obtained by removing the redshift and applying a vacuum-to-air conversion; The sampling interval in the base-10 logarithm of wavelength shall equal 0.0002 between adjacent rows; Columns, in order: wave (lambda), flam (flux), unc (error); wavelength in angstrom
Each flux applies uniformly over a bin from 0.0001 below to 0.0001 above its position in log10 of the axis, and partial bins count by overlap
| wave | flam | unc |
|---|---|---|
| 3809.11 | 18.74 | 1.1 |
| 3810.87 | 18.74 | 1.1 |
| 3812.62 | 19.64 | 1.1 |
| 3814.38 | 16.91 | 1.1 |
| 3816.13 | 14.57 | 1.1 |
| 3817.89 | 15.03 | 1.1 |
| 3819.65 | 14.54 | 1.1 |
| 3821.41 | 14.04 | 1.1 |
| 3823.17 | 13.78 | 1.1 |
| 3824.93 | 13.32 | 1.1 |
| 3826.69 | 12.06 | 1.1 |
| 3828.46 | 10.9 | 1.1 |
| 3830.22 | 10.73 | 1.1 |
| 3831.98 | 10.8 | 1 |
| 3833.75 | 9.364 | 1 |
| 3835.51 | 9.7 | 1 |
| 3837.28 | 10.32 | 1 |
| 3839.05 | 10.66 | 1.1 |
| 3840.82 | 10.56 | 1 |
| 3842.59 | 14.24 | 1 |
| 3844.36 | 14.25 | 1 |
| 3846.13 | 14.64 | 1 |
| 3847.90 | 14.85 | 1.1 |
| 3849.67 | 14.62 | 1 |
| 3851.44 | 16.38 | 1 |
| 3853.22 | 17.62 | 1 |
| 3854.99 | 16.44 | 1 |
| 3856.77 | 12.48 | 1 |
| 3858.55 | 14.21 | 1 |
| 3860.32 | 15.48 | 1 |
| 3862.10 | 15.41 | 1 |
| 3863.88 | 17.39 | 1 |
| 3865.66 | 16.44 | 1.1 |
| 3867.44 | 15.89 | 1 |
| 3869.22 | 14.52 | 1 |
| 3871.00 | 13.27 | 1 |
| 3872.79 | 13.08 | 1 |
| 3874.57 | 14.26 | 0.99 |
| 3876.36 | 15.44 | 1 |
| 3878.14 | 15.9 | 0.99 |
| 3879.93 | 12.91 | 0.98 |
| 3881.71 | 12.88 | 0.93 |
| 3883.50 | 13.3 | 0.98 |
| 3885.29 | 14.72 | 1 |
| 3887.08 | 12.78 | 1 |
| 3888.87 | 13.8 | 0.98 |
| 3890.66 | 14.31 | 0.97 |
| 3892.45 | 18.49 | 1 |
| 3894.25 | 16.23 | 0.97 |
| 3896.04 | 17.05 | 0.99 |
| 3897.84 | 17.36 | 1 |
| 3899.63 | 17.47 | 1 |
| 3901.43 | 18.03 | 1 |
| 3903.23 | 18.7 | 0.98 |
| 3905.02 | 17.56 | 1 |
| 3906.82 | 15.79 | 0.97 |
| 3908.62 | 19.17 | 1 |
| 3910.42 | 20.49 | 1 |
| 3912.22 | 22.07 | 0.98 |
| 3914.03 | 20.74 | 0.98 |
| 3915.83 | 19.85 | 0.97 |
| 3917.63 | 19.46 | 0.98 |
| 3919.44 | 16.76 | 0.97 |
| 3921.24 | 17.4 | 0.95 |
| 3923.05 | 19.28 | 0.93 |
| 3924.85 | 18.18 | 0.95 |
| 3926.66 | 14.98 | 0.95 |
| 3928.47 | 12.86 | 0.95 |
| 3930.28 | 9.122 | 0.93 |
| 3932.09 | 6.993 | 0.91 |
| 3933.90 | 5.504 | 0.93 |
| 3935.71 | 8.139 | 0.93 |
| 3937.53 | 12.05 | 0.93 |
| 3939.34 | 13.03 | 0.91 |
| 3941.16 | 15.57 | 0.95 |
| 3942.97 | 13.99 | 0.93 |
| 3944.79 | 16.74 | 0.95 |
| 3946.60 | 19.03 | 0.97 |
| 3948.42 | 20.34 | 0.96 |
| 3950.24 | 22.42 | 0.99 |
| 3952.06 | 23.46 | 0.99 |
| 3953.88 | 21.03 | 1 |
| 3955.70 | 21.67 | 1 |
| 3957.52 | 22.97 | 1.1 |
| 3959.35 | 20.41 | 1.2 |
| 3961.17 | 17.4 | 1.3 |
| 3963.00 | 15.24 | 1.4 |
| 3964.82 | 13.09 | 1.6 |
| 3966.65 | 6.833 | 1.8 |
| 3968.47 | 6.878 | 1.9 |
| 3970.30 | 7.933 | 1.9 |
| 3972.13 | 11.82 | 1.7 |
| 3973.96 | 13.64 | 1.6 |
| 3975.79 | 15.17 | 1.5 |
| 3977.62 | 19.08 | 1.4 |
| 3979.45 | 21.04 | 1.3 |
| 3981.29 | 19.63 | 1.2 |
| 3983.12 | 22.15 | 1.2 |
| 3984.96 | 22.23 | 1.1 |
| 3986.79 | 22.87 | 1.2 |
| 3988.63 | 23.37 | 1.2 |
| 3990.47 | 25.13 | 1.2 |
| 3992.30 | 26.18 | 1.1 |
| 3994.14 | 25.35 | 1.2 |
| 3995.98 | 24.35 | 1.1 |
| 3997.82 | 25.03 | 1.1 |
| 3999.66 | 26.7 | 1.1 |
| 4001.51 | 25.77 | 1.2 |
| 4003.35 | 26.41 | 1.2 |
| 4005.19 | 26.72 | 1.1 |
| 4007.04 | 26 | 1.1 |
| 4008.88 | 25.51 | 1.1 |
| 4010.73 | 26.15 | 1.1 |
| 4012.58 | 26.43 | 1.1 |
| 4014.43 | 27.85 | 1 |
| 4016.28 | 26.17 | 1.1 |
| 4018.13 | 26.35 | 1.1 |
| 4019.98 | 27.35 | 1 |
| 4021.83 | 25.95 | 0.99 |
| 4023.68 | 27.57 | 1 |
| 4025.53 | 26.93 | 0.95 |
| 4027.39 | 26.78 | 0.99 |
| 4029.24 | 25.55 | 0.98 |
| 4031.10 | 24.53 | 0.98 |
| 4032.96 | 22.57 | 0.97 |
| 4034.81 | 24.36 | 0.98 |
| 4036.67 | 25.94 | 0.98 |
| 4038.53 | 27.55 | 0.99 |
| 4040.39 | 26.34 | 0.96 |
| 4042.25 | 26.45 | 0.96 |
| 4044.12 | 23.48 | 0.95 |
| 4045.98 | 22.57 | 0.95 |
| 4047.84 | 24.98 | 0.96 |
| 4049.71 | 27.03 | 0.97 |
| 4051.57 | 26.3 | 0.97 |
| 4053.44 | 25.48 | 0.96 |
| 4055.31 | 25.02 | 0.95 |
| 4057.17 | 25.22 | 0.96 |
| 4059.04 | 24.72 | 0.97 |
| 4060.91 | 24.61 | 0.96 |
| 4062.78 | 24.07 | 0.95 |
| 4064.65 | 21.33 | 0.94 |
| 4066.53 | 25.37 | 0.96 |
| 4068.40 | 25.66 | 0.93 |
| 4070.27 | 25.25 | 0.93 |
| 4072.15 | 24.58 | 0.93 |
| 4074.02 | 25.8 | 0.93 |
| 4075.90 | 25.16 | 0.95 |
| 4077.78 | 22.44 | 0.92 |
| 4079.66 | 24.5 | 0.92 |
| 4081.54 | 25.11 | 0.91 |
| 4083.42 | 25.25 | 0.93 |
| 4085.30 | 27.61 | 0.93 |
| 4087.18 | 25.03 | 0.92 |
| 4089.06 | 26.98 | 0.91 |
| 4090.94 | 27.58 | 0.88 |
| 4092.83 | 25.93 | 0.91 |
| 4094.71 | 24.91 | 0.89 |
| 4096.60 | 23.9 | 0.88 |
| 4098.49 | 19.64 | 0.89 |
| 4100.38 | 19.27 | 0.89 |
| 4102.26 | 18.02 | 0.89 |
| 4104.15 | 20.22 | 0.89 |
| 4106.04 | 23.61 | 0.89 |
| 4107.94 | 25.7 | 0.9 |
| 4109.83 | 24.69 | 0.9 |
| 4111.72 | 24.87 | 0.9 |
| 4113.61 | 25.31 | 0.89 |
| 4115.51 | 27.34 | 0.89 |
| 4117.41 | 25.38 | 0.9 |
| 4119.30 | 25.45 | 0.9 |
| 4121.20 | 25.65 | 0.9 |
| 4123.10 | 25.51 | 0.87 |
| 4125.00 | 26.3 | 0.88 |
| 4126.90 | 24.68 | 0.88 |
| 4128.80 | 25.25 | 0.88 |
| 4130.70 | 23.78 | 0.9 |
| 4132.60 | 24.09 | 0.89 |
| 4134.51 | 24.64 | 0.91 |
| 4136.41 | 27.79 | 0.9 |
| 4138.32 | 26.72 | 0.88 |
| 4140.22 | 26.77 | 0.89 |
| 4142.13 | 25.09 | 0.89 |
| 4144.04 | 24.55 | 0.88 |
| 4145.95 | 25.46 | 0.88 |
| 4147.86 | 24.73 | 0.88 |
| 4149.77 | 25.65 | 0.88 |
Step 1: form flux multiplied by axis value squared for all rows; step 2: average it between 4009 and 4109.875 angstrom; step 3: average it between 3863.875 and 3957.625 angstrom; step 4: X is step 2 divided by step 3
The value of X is 1.66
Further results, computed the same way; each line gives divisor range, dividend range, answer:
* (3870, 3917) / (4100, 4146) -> 1.69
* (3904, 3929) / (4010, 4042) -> 1.51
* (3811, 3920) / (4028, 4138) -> 1.82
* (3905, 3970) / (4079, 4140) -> 1.67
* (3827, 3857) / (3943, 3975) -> 1.36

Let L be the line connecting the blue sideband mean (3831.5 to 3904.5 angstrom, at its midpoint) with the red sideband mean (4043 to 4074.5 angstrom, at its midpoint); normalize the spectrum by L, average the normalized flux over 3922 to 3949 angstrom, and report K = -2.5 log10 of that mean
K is 0.31 mag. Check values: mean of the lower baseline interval 14.6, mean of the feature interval 13.7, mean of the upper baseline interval 24.8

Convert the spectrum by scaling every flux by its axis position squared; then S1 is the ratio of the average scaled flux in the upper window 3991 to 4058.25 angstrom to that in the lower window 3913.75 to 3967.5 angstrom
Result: 1.67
